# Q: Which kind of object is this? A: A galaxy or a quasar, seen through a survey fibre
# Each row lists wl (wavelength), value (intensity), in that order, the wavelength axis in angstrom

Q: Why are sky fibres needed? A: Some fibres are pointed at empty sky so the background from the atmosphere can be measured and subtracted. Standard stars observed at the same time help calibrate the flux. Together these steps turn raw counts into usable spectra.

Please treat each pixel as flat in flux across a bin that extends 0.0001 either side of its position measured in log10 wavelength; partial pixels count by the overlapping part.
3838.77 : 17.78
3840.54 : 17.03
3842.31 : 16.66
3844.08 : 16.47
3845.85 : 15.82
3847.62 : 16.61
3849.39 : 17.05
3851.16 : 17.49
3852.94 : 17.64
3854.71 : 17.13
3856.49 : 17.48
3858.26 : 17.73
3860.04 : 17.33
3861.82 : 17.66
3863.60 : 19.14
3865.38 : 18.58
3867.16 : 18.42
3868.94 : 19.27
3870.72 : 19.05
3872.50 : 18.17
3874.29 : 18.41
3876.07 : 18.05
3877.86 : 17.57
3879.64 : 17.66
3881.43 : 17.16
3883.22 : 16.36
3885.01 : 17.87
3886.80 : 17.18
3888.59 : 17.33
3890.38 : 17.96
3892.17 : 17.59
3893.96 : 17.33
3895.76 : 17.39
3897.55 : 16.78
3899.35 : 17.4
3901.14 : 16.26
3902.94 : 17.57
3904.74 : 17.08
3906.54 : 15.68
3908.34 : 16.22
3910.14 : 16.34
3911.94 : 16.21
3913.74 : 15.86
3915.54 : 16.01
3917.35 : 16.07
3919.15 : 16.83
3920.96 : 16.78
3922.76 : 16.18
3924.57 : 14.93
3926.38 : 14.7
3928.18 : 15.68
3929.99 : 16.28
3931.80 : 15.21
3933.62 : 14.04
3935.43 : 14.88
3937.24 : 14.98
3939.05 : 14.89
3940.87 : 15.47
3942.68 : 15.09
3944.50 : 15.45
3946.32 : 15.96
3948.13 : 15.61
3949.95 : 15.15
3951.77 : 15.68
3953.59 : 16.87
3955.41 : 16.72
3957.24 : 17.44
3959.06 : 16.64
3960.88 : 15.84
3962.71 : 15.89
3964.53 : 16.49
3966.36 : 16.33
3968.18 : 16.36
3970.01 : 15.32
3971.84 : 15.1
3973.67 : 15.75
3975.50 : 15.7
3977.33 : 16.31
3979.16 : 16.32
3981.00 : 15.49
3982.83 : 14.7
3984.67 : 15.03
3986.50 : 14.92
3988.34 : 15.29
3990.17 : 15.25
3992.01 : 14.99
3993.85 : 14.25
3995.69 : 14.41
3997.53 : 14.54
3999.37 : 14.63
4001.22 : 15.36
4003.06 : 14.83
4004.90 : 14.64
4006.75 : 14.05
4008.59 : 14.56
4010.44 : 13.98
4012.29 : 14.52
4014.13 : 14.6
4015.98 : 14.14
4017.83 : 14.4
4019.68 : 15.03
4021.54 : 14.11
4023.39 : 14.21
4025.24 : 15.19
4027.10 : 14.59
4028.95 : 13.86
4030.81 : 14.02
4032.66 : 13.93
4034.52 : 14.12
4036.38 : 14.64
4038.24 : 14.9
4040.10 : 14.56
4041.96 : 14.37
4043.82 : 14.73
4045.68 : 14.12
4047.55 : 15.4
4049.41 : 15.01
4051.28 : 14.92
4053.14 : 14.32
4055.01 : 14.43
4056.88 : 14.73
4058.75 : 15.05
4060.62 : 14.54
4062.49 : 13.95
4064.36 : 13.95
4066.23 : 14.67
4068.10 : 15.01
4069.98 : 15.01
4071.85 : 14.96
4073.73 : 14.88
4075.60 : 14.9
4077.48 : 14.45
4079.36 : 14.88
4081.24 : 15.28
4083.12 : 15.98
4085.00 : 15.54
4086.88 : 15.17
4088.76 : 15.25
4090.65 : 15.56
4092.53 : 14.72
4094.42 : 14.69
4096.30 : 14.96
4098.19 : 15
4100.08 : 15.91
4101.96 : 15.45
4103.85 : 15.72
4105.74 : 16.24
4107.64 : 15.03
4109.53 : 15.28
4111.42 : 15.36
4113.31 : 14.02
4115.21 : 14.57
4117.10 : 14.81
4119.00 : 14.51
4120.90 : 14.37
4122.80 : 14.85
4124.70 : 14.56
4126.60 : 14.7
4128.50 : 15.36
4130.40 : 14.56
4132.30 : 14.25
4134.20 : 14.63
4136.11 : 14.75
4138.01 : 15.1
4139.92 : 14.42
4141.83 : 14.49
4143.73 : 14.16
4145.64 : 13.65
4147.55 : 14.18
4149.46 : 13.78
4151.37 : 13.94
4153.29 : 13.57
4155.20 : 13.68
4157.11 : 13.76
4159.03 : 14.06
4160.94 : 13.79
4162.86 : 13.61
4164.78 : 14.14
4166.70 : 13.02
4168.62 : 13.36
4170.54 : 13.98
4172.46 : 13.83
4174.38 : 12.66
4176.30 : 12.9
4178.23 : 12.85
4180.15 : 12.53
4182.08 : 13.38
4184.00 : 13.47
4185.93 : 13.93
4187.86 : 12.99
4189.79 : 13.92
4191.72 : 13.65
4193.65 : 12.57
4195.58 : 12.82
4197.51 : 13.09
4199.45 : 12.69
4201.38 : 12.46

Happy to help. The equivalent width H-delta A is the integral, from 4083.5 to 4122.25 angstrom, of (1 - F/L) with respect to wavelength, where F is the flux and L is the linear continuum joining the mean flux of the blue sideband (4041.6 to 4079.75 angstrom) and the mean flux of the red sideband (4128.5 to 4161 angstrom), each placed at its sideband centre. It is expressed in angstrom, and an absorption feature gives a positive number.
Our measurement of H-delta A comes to -1.8 angstrom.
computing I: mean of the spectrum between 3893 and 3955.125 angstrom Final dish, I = 16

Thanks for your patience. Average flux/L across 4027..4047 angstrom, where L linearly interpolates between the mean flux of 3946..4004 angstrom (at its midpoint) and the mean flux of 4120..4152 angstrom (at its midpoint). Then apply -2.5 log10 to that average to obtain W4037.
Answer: 0.06 mag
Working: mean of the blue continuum 15.6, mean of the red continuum 14.5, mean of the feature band 14.4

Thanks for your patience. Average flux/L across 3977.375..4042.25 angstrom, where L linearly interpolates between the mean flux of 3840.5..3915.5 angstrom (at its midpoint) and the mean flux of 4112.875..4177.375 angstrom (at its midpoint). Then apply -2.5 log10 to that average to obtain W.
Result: 0.08 mag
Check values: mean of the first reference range 17.3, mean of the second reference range 14.1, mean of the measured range 14.7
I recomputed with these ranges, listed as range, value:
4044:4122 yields 14.9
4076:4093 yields 15.2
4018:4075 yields 14.6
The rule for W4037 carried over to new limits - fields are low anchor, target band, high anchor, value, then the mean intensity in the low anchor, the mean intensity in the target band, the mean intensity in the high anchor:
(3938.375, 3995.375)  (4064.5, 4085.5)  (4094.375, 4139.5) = 0.01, 15.7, 15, 14.9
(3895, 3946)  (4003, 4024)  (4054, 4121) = 0.07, 15.9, 14.4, 15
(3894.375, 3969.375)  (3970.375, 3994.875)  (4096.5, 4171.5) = 0.02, 16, 15.3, 14.5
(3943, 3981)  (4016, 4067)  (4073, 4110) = 0.08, 16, 14.5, 15.2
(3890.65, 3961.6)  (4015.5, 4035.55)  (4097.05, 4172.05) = 0.07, 16.1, 14.3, 14.5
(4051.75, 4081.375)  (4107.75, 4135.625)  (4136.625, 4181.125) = -0.05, 14.7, 14.7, 13.7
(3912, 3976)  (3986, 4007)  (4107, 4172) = 0.04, 15.8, 14.8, 14.3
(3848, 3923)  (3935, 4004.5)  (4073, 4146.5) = 0.06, 17.3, 15.5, 14.9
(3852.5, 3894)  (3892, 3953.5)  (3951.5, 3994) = 0.06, 17.9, 16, 15.8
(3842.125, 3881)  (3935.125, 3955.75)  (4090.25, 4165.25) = 0.08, 17.7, 15.6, 14.6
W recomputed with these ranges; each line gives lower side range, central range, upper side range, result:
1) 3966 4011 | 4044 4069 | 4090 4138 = 0.03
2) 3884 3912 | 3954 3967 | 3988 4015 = -0.06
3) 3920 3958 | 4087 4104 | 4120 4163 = -0.05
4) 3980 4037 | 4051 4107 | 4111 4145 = -0.03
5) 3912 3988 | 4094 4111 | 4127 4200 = -0.08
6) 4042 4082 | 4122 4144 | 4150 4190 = -0.06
